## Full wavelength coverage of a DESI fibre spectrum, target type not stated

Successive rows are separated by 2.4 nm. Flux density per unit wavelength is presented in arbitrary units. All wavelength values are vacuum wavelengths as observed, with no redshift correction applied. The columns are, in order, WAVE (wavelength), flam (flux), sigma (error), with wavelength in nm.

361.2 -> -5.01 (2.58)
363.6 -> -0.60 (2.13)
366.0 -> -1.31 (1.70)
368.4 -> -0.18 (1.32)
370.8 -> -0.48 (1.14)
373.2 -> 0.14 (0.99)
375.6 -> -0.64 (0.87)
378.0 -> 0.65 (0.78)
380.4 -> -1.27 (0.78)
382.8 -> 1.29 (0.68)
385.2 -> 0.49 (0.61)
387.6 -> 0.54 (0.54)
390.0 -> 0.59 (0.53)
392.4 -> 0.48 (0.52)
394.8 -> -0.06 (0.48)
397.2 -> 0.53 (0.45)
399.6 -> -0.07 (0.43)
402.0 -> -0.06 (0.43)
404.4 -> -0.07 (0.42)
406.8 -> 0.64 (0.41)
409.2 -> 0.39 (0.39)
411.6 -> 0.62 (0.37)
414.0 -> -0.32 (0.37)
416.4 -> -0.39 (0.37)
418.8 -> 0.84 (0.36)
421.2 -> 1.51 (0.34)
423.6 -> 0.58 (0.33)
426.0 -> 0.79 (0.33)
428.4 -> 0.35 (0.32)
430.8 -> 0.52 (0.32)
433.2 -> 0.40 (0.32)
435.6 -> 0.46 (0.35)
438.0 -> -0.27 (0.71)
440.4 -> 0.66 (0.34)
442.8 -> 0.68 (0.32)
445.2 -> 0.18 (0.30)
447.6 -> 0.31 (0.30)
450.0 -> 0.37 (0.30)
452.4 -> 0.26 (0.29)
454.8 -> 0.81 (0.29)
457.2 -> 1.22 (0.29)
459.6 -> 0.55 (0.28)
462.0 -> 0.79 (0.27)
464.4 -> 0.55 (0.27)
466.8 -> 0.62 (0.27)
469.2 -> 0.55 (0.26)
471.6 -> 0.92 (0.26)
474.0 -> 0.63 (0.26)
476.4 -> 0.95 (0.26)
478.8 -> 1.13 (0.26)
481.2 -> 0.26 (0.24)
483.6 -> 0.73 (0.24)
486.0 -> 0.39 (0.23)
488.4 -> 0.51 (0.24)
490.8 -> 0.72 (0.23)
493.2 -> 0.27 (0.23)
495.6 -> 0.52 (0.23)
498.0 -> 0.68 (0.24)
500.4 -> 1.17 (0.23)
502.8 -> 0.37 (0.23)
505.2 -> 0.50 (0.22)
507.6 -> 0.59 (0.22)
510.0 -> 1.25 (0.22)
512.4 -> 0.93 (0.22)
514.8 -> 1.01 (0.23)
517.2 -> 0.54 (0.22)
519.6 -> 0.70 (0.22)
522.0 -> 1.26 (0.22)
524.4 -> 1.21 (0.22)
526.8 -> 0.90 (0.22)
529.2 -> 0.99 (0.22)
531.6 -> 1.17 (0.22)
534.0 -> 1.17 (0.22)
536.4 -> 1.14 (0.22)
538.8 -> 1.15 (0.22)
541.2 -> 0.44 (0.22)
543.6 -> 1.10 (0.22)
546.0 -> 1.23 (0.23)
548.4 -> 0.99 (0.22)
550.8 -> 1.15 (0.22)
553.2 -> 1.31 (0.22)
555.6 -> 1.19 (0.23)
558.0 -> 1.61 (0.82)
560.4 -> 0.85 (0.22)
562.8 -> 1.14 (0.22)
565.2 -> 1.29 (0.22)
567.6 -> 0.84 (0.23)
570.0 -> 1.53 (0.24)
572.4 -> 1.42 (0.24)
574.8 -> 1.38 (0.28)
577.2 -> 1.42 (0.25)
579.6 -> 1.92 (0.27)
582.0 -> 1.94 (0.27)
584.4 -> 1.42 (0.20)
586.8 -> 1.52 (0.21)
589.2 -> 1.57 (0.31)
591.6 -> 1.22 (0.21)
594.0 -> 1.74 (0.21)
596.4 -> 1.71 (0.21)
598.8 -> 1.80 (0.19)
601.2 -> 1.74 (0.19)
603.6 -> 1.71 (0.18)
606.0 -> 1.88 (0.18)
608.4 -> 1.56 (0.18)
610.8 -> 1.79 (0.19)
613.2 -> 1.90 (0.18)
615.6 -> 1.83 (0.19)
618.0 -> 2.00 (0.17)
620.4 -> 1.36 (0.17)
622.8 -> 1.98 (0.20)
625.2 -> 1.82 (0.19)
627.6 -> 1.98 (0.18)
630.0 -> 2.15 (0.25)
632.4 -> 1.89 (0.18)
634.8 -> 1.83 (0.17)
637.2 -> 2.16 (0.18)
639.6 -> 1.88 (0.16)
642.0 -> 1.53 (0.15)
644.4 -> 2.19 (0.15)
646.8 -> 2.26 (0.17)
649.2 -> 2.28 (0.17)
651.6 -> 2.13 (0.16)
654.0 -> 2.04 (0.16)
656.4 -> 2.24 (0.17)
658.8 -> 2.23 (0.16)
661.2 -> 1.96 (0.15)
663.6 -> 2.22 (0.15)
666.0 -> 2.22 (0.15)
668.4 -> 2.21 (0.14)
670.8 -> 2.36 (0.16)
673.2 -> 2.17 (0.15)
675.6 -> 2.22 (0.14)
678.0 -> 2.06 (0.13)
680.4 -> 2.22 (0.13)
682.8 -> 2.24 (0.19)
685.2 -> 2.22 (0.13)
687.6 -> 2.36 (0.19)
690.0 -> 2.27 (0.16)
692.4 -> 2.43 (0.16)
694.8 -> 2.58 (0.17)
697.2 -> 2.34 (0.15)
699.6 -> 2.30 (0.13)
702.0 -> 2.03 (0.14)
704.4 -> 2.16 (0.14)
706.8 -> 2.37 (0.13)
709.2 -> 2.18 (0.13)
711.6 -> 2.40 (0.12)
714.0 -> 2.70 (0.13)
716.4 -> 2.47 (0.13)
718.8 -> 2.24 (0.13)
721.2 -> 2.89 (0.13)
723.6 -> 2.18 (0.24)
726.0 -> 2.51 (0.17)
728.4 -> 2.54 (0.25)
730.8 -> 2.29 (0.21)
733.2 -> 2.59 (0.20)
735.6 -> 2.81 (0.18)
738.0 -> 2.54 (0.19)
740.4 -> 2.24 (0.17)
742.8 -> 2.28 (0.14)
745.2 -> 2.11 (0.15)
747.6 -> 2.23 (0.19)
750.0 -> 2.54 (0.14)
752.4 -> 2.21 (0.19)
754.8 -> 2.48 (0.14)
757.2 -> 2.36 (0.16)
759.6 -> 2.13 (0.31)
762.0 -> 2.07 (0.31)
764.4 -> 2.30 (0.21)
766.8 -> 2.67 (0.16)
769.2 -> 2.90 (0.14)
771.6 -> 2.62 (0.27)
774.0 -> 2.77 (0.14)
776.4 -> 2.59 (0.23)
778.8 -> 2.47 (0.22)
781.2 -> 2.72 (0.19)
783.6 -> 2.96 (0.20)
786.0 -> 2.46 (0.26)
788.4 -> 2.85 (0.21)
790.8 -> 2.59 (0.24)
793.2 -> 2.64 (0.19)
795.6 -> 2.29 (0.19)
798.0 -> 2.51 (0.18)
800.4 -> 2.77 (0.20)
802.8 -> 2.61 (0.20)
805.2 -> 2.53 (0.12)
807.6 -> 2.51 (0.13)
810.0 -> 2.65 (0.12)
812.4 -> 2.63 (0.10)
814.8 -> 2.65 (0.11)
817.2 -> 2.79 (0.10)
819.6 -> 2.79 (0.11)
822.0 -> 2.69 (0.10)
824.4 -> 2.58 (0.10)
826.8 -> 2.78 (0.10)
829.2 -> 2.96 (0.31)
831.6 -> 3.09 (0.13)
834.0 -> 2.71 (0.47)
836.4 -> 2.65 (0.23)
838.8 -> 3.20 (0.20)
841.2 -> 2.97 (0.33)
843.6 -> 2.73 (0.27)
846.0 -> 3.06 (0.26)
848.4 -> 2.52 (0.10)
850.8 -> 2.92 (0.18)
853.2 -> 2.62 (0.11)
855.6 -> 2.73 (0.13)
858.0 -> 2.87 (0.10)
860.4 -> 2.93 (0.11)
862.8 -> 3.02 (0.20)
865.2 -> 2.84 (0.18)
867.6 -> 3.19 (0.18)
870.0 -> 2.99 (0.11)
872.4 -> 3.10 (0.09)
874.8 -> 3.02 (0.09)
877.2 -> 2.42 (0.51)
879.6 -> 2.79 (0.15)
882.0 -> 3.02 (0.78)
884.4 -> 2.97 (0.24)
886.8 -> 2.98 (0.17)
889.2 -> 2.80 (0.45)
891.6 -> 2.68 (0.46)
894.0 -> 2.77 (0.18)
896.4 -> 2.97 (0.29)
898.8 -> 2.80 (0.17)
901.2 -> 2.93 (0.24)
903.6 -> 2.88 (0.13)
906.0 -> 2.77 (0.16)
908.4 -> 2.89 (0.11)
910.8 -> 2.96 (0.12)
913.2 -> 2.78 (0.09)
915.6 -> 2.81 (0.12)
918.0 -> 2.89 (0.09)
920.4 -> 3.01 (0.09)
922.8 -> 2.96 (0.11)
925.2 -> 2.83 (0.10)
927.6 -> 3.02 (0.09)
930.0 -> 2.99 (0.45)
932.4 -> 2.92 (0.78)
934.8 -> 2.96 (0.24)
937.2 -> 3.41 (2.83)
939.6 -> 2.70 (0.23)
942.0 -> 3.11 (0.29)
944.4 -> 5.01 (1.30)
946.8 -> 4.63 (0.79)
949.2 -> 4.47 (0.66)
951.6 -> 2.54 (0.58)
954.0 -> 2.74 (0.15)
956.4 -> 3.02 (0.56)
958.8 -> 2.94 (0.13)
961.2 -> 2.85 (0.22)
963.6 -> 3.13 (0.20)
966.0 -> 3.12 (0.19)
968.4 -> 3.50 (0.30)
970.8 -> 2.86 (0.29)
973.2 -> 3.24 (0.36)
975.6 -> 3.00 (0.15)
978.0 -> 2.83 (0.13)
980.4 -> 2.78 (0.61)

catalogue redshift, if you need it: 0.44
